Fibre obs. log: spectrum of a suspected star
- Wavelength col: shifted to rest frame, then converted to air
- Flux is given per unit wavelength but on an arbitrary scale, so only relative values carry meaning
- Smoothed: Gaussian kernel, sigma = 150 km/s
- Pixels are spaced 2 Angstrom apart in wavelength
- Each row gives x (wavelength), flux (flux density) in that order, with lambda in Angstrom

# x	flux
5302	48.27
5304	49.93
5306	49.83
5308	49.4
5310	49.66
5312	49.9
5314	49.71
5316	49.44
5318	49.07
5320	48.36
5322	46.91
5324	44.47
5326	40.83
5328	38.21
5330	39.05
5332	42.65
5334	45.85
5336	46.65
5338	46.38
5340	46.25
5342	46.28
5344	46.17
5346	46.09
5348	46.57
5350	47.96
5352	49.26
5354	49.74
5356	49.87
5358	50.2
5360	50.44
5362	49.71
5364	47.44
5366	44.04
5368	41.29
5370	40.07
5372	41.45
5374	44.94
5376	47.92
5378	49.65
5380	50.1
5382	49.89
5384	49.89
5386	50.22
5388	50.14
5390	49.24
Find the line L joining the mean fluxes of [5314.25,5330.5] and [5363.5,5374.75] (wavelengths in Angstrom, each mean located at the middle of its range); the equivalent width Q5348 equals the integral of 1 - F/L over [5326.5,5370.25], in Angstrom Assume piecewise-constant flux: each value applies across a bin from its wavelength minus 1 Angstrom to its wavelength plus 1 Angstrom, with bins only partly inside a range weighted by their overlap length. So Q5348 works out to -2.1 Angstrom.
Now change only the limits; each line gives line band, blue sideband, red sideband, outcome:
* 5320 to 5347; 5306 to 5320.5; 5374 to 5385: 2.7 Angstrom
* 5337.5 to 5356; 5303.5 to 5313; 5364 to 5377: -0.6 Angstrom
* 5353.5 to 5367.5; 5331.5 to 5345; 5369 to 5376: -1.4 Angstrom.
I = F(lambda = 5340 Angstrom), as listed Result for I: 46.25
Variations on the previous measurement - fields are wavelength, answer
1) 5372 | 41.45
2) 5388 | 50.14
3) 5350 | 47.96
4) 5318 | 49.07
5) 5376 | 47.92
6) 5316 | 49.44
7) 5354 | 49.74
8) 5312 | 49.9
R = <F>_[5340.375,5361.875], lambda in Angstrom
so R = 48.3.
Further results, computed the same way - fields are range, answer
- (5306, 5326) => 48.2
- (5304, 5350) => 46.4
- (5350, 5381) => 47.1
